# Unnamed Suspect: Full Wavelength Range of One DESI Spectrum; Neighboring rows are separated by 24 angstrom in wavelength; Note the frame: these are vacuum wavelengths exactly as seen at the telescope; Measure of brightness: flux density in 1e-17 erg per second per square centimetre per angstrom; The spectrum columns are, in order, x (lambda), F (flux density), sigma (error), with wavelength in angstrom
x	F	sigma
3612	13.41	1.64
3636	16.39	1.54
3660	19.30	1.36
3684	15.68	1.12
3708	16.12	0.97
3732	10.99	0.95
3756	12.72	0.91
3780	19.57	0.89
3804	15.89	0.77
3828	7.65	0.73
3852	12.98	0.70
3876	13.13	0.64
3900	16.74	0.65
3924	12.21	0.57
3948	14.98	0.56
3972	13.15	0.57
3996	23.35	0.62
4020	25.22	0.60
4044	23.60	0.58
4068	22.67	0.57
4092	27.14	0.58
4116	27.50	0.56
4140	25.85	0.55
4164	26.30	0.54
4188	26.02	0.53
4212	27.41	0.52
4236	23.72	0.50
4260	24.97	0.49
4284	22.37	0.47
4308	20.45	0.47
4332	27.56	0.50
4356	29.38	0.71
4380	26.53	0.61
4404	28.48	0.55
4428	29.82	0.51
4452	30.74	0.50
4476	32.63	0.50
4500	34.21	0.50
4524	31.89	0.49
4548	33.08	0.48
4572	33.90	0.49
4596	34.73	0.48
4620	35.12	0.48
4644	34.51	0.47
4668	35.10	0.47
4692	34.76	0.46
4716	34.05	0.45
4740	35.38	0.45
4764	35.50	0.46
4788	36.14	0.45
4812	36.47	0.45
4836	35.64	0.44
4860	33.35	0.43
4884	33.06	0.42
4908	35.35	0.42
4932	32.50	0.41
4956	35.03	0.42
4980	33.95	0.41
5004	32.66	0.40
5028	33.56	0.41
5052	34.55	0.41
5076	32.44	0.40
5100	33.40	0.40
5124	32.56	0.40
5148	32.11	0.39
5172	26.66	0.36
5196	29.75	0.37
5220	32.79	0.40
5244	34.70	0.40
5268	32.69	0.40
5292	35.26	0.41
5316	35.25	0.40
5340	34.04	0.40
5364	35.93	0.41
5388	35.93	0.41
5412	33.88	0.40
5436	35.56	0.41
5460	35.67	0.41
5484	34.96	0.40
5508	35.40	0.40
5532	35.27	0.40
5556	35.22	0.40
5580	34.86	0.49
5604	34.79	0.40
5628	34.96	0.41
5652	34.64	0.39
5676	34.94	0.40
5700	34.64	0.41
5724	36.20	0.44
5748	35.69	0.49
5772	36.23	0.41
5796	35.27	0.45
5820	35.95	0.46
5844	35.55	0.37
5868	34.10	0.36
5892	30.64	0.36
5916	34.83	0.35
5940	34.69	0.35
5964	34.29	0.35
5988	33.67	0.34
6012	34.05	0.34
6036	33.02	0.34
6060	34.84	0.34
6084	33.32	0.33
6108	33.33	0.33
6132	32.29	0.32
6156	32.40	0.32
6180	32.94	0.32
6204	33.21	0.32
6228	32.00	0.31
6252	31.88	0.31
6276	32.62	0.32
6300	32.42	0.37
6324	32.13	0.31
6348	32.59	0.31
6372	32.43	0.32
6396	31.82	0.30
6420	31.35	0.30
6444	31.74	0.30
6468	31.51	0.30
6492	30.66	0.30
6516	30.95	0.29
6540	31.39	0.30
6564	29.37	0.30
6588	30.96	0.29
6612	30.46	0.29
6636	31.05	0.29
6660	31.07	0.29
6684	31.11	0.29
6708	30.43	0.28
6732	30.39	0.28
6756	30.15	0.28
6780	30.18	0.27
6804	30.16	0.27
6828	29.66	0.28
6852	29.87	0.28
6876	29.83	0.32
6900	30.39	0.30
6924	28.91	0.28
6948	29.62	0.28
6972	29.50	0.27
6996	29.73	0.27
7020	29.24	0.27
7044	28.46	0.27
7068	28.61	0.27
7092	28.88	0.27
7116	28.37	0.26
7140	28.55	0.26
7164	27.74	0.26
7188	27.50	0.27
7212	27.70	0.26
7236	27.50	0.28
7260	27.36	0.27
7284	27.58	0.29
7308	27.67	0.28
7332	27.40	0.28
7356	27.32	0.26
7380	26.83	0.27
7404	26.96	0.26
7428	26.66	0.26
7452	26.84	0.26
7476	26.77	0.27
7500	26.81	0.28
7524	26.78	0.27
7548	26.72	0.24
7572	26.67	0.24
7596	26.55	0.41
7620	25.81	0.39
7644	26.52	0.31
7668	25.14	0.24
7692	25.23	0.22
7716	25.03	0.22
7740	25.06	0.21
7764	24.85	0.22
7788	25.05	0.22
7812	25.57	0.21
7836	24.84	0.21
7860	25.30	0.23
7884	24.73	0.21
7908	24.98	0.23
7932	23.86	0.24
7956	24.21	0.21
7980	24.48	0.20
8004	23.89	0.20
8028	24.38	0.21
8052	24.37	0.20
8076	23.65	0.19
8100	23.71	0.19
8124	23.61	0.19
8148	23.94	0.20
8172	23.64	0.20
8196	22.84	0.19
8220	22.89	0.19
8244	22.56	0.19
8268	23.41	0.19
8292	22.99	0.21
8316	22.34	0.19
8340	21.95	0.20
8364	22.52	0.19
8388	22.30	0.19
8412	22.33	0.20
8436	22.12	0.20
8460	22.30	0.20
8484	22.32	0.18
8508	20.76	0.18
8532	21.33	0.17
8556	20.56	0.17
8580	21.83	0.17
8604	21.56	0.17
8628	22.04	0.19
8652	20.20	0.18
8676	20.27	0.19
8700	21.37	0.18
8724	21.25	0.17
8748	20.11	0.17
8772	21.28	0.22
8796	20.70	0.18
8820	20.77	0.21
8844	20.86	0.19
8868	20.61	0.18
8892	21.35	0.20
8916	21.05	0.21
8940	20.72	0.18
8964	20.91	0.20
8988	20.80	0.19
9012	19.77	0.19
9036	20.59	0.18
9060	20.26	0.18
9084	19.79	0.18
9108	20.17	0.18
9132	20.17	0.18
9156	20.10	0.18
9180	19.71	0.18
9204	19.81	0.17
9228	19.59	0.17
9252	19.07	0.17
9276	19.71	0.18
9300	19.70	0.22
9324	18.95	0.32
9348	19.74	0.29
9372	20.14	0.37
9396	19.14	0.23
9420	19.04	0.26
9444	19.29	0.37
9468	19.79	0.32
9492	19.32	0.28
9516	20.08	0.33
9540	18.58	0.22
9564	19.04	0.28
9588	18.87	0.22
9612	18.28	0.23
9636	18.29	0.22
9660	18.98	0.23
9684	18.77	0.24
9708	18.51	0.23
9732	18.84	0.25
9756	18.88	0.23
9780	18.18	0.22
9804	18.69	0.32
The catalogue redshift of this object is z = 0.000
